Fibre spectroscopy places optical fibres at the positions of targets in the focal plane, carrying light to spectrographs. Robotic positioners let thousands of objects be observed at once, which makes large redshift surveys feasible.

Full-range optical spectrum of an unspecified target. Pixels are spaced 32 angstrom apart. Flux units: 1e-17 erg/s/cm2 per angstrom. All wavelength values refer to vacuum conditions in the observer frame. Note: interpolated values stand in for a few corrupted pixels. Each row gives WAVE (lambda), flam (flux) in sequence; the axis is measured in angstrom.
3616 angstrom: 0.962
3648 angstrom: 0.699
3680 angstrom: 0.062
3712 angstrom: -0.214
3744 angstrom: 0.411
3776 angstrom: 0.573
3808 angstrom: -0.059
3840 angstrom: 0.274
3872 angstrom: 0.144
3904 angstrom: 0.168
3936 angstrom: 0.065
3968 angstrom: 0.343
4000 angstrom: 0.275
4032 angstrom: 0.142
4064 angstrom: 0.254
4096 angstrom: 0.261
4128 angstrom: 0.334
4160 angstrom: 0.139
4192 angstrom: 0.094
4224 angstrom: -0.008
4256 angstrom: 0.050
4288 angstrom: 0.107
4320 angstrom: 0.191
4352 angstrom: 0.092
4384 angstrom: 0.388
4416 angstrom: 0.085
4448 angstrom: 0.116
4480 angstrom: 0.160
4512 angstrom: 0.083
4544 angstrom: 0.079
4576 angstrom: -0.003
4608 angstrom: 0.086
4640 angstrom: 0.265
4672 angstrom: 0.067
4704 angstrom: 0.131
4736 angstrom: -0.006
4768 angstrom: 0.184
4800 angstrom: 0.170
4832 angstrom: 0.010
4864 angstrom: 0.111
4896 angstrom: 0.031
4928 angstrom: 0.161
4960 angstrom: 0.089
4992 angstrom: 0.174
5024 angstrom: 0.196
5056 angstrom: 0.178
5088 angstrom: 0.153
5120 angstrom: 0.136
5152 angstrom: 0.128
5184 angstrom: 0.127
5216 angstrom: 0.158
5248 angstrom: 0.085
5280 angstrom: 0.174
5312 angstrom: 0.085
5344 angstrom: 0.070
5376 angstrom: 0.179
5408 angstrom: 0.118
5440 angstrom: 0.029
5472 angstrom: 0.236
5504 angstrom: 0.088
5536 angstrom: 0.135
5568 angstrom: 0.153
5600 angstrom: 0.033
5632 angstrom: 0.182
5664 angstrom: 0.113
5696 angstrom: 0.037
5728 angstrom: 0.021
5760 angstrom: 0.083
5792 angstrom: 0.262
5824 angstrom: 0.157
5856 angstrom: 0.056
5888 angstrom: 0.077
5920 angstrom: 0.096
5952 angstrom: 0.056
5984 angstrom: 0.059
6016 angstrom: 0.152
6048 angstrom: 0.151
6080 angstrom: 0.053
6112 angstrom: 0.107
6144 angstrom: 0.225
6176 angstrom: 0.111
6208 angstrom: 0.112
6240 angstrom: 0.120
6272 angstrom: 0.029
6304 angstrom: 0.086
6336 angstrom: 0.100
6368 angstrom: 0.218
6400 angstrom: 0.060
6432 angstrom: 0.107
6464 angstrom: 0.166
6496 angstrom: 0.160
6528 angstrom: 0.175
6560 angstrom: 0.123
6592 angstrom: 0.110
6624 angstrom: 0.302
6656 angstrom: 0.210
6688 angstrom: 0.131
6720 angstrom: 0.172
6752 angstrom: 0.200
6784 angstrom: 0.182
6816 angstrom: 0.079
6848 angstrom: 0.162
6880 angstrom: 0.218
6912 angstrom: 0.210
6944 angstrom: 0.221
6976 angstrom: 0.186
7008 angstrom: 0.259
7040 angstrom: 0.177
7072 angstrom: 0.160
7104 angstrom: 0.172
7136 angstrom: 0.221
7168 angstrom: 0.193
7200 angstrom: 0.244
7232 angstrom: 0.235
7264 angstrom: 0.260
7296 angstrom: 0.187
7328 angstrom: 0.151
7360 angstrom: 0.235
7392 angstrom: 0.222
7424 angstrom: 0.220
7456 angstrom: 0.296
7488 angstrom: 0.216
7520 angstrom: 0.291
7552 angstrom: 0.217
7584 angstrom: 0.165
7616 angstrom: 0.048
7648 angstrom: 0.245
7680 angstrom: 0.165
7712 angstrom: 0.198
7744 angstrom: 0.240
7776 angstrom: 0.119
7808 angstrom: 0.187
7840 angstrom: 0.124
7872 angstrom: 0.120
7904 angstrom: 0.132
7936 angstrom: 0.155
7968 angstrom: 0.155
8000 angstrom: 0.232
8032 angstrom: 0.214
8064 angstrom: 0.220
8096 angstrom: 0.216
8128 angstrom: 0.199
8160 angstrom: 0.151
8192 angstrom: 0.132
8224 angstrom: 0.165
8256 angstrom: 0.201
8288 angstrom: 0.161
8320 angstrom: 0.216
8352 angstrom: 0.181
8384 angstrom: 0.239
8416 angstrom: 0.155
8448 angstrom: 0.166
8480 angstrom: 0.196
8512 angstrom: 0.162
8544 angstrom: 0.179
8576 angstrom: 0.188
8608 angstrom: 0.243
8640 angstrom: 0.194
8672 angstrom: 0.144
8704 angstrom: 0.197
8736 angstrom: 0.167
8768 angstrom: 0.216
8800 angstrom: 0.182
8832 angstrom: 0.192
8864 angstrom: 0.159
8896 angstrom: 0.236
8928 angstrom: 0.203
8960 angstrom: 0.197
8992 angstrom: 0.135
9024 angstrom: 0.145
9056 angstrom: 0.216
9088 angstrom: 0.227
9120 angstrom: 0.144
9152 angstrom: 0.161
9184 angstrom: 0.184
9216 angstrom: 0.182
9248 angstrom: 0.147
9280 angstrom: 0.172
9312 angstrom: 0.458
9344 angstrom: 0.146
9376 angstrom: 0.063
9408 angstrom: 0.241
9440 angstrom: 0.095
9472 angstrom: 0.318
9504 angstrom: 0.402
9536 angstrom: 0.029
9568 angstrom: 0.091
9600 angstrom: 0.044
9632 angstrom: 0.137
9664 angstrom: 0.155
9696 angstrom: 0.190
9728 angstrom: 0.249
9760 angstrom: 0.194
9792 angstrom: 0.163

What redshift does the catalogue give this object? 0.78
